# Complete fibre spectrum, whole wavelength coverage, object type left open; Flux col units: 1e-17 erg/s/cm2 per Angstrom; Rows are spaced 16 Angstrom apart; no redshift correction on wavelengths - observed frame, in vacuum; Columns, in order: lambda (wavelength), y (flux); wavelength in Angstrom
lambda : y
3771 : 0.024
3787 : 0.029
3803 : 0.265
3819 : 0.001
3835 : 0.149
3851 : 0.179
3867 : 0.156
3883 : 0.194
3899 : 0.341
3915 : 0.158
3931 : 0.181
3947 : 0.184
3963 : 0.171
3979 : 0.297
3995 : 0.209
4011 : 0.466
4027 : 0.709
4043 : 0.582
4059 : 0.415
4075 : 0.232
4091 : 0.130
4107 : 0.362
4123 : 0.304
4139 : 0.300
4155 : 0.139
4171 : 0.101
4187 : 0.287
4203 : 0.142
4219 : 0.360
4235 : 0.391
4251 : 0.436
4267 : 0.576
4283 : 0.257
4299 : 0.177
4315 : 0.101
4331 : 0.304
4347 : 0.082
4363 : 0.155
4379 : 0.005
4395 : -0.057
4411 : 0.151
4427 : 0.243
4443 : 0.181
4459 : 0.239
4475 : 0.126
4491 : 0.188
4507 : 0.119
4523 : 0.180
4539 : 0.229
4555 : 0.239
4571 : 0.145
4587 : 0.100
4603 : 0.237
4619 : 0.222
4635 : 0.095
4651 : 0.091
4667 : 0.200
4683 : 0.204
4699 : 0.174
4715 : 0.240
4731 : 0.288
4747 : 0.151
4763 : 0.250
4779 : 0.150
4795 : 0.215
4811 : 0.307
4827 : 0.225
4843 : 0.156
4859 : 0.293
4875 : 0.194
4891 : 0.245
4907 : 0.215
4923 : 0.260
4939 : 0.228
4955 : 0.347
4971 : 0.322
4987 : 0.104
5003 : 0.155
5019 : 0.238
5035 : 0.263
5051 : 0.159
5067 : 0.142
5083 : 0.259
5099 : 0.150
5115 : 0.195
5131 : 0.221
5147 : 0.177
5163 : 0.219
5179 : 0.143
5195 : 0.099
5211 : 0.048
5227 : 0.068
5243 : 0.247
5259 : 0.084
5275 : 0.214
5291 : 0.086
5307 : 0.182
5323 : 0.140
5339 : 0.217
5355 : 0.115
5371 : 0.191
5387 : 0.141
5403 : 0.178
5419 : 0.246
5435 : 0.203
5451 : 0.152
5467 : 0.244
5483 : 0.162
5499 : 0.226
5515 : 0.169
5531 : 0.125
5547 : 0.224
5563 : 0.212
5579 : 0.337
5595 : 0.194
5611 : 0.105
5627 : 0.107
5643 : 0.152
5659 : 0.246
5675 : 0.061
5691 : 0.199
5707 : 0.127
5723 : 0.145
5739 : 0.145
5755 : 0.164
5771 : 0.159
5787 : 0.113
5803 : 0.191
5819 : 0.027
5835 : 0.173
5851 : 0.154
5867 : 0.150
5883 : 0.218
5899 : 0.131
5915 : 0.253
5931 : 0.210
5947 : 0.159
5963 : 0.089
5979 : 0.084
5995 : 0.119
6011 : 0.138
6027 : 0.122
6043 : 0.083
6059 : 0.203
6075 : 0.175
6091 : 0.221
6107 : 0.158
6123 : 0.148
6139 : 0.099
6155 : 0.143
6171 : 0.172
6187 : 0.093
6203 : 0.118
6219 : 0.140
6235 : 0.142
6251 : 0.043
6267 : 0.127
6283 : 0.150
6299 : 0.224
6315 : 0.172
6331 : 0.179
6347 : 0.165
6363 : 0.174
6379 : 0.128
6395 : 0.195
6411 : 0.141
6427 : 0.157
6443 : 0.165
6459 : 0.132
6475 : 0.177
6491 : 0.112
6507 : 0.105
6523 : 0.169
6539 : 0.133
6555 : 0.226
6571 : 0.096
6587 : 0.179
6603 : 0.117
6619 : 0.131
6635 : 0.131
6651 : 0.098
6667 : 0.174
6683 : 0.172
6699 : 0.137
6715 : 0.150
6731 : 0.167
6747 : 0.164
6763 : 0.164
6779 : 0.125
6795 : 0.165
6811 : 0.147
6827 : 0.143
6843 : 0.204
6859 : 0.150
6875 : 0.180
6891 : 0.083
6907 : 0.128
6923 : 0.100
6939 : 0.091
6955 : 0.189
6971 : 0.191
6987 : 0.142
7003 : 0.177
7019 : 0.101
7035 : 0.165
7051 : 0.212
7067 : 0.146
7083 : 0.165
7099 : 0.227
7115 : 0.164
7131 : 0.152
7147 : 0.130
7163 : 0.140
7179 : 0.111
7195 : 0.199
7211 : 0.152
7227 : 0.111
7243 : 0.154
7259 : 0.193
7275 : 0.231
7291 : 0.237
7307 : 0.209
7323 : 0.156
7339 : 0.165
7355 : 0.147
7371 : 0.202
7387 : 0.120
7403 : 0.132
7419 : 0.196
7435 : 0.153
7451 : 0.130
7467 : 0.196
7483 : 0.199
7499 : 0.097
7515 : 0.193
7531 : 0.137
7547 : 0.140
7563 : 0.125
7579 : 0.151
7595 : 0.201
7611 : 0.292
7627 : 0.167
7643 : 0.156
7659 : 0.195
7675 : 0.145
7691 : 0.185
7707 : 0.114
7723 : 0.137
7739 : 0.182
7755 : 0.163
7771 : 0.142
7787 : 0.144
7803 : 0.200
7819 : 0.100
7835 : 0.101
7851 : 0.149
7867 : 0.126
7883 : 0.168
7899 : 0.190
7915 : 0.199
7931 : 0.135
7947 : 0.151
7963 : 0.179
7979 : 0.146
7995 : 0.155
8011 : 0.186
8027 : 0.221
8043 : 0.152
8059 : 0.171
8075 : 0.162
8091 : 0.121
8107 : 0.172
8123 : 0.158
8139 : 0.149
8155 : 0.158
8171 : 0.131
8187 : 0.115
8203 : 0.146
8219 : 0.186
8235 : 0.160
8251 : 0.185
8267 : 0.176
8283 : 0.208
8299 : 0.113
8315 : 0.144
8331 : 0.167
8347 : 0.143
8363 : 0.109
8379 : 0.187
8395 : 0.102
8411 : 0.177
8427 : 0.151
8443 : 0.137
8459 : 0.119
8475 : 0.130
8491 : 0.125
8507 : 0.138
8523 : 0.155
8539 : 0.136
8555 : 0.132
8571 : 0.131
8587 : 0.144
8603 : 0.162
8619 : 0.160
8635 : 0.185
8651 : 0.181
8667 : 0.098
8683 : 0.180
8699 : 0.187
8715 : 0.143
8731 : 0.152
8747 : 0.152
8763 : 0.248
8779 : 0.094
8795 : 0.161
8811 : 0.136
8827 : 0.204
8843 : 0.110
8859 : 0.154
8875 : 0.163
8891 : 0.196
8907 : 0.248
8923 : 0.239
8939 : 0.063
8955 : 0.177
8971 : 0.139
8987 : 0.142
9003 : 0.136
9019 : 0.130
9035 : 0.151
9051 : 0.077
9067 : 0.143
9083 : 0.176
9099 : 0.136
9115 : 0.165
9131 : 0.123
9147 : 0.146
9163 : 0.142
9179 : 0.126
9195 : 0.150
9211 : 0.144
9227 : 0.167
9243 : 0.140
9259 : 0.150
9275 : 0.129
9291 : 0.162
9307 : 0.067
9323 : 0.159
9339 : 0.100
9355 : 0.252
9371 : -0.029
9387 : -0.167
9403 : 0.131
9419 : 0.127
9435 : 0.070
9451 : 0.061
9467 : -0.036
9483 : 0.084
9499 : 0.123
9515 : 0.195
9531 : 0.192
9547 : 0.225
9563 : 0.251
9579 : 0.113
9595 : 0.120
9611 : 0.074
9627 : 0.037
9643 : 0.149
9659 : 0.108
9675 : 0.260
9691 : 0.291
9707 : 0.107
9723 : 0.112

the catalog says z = 1.603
